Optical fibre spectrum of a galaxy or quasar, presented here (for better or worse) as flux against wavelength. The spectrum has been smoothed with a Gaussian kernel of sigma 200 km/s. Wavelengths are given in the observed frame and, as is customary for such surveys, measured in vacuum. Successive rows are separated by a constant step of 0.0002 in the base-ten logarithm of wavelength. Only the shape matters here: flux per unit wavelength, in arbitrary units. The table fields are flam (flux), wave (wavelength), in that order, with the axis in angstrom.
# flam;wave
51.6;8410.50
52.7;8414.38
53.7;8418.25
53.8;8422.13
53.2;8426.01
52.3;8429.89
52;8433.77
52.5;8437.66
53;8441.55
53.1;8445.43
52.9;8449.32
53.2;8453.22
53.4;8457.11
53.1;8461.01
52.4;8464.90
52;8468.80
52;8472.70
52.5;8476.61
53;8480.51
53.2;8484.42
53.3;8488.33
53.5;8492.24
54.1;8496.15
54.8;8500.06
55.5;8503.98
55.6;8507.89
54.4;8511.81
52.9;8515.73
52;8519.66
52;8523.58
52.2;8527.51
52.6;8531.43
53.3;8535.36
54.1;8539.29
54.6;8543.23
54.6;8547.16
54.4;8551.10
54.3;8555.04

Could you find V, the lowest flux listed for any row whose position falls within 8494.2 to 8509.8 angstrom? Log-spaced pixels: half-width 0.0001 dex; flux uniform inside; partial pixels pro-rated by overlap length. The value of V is 54.1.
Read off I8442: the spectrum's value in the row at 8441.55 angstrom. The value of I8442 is 53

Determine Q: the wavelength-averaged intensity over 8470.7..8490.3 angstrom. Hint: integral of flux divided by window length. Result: 52.8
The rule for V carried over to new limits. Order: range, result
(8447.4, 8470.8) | 52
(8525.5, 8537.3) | 52.2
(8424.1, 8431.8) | 52.3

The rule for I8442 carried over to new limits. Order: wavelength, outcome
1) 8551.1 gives 54.4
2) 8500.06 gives 54.8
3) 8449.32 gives 52.9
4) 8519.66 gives 52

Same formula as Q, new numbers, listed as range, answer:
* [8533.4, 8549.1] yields 54.2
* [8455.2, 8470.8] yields 52.7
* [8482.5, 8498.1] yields 53.5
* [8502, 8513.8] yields 55.2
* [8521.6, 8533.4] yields 52.3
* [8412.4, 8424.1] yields 53.4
